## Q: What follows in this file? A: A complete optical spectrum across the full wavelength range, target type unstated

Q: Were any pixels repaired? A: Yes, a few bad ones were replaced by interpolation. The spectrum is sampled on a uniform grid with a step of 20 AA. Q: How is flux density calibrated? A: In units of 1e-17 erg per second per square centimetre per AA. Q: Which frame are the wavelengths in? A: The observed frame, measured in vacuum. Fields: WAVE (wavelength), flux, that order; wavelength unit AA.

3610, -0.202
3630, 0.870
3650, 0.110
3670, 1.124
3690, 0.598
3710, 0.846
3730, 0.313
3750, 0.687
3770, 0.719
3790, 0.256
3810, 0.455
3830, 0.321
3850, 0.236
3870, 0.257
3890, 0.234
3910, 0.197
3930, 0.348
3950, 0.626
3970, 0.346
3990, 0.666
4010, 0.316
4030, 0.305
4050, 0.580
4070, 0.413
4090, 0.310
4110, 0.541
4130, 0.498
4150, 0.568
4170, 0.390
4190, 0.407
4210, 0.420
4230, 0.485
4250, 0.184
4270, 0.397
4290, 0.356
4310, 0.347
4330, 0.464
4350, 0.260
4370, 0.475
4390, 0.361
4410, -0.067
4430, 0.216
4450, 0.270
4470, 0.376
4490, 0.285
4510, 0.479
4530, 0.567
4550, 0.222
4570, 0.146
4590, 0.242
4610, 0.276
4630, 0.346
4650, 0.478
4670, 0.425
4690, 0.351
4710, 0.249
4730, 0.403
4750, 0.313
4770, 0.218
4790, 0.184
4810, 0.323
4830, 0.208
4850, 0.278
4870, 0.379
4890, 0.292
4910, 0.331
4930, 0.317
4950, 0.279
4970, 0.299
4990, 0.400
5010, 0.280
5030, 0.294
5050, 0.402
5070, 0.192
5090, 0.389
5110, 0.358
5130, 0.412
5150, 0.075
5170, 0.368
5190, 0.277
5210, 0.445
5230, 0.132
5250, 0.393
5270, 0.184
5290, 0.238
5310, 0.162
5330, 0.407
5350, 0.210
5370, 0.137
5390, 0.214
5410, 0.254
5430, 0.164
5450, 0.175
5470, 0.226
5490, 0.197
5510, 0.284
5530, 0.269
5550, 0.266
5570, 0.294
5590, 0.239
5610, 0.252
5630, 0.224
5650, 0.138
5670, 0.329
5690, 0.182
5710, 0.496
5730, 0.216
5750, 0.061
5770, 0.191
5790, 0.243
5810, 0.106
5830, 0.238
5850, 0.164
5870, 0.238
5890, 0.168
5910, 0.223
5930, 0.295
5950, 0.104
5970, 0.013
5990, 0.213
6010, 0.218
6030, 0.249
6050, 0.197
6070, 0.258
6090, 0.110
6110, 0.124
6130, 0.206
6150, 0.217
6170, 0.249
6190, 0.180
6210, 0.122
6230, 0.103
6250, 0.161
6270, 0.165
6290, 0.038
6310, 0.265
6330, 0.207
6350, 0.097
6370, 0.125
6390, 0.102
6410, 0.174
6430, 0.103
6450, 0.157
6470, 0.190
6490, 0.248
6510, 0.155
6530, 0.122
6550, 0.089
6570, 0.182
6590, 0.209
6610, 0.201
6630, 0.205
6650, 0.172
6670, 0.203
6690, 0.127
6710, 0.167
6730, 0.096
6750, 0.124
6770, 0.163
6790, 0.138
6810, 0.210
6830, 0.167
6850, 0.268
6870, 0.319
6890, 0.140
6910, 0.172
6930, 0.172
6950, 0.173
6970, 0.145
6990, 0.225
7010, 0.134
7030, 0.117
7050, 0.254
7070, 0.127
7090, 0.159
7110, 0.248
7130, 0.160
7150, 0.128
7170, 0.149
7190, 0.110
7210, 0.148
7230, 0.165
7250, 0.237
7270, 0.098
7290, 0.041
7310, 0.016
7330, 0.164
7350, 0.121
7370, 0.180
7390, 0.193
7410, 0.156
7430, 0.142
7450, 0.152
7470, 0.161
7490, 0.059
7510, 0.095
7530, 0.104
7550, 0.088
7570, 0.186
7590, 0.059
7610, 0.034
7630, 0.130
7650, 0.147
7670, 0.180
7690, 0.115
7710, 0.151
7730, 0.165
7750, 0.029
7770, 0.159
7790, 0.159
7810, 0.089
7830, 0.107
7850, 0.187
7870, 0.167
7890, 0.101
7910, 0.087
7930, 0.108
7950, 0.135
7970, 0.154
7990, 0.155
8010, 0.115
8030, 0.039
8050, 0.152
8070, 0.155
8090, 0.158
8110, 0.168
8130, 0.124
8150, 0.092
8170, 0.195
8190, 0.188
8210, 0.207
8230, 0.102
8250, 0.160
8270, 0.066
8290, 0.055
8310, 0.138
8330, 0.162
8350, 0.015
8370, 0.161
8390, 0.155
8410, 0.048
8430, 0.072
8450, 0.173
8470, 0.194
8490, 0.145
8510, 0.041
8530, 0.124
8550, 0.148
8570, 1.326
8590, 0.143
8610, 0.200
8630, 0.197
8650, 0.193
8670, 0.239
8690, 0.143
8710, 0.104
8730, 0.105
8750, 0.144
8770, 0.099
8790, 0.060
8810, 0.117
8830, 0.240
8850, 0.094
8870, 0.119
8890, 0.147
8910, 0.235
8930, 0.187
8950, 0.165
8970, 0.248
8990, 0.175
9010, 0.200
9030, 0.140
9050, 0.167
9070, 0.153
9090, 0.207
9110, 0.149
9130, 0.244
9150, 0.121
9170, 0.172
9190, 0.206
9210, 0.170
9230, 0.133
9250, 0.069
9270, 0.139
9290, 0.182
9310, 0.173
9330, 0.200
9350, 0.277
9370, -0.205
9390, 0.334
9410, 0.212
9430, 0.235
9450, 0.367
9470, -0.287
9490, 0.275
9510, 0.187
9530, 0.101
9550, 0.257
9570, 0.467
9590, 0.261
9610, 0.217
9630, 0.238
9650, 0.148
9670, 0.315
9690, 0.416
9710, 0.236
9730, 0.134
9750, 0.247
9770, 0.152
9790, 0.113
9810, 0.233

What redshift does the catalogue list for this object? 1.298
